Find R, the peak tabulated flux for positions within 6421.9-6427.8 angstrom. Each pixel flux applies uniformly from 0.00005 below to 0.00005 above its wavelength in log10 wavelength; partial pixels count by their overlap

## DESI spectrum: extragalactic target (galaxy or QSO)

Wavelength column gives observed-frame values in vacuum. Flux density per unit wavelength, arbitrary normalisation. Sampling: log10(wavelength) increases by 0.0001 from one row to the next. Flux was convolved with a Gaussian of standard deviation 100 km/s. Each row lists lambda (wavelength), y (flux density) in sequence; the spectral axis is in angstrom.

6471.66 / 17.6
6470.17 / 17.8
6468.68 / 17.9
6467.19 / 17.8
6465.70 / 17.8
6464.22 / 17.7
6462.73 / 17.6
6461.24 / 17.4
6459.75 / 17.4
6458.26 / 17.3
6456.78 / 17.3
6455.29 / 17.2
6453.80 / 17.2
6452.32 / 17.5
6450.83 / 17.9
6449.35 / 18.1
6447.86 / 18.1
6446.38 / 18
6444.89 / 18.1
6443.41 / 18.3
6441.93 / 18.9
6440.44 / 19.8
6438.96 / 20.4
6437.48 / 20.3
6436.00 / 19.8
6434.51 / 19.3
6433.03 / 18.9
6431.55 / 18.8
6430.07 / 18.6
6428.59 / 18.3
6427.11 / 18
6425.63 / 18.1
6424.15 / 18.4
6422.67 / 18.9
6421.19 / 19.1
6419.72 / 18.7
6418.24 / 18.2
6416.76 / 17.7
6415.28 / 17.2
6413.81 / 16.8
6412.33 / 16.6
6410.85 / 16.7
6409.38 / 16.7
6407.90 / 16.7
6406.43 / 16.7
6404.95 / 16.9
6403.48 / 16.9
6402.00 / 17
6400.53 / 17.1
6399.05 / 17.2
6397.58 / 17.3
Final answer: 18.9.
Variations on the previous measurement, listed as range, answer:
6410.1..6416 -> 17.2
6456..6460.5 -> 17.4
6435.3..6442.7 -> 20.4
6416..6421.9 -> 19.1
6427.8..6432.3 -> 18.8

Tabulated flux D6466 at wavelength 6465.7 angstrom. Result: 17.8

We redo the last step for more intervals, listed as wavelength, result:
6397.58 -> 17.3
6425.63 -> 18.1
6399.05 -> 17.2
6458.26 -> 17.3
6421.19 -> 19.1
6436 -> 19.8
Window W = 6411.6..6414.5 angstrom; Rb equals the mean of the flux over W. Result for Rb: 16.7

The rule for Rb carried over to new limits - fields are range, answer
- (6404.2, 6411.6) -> 16.7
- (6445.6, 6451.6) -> 18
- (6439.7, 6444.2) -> 19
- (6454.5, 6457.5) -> 17.2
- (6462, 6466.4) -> 17.7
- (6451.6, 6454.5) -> 17.4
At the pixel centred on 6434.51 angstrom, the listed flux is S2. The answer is 19.3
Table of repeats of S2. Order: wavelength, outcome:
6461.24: 17.4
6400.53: 17.1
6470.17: 17.8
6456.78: 17.3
